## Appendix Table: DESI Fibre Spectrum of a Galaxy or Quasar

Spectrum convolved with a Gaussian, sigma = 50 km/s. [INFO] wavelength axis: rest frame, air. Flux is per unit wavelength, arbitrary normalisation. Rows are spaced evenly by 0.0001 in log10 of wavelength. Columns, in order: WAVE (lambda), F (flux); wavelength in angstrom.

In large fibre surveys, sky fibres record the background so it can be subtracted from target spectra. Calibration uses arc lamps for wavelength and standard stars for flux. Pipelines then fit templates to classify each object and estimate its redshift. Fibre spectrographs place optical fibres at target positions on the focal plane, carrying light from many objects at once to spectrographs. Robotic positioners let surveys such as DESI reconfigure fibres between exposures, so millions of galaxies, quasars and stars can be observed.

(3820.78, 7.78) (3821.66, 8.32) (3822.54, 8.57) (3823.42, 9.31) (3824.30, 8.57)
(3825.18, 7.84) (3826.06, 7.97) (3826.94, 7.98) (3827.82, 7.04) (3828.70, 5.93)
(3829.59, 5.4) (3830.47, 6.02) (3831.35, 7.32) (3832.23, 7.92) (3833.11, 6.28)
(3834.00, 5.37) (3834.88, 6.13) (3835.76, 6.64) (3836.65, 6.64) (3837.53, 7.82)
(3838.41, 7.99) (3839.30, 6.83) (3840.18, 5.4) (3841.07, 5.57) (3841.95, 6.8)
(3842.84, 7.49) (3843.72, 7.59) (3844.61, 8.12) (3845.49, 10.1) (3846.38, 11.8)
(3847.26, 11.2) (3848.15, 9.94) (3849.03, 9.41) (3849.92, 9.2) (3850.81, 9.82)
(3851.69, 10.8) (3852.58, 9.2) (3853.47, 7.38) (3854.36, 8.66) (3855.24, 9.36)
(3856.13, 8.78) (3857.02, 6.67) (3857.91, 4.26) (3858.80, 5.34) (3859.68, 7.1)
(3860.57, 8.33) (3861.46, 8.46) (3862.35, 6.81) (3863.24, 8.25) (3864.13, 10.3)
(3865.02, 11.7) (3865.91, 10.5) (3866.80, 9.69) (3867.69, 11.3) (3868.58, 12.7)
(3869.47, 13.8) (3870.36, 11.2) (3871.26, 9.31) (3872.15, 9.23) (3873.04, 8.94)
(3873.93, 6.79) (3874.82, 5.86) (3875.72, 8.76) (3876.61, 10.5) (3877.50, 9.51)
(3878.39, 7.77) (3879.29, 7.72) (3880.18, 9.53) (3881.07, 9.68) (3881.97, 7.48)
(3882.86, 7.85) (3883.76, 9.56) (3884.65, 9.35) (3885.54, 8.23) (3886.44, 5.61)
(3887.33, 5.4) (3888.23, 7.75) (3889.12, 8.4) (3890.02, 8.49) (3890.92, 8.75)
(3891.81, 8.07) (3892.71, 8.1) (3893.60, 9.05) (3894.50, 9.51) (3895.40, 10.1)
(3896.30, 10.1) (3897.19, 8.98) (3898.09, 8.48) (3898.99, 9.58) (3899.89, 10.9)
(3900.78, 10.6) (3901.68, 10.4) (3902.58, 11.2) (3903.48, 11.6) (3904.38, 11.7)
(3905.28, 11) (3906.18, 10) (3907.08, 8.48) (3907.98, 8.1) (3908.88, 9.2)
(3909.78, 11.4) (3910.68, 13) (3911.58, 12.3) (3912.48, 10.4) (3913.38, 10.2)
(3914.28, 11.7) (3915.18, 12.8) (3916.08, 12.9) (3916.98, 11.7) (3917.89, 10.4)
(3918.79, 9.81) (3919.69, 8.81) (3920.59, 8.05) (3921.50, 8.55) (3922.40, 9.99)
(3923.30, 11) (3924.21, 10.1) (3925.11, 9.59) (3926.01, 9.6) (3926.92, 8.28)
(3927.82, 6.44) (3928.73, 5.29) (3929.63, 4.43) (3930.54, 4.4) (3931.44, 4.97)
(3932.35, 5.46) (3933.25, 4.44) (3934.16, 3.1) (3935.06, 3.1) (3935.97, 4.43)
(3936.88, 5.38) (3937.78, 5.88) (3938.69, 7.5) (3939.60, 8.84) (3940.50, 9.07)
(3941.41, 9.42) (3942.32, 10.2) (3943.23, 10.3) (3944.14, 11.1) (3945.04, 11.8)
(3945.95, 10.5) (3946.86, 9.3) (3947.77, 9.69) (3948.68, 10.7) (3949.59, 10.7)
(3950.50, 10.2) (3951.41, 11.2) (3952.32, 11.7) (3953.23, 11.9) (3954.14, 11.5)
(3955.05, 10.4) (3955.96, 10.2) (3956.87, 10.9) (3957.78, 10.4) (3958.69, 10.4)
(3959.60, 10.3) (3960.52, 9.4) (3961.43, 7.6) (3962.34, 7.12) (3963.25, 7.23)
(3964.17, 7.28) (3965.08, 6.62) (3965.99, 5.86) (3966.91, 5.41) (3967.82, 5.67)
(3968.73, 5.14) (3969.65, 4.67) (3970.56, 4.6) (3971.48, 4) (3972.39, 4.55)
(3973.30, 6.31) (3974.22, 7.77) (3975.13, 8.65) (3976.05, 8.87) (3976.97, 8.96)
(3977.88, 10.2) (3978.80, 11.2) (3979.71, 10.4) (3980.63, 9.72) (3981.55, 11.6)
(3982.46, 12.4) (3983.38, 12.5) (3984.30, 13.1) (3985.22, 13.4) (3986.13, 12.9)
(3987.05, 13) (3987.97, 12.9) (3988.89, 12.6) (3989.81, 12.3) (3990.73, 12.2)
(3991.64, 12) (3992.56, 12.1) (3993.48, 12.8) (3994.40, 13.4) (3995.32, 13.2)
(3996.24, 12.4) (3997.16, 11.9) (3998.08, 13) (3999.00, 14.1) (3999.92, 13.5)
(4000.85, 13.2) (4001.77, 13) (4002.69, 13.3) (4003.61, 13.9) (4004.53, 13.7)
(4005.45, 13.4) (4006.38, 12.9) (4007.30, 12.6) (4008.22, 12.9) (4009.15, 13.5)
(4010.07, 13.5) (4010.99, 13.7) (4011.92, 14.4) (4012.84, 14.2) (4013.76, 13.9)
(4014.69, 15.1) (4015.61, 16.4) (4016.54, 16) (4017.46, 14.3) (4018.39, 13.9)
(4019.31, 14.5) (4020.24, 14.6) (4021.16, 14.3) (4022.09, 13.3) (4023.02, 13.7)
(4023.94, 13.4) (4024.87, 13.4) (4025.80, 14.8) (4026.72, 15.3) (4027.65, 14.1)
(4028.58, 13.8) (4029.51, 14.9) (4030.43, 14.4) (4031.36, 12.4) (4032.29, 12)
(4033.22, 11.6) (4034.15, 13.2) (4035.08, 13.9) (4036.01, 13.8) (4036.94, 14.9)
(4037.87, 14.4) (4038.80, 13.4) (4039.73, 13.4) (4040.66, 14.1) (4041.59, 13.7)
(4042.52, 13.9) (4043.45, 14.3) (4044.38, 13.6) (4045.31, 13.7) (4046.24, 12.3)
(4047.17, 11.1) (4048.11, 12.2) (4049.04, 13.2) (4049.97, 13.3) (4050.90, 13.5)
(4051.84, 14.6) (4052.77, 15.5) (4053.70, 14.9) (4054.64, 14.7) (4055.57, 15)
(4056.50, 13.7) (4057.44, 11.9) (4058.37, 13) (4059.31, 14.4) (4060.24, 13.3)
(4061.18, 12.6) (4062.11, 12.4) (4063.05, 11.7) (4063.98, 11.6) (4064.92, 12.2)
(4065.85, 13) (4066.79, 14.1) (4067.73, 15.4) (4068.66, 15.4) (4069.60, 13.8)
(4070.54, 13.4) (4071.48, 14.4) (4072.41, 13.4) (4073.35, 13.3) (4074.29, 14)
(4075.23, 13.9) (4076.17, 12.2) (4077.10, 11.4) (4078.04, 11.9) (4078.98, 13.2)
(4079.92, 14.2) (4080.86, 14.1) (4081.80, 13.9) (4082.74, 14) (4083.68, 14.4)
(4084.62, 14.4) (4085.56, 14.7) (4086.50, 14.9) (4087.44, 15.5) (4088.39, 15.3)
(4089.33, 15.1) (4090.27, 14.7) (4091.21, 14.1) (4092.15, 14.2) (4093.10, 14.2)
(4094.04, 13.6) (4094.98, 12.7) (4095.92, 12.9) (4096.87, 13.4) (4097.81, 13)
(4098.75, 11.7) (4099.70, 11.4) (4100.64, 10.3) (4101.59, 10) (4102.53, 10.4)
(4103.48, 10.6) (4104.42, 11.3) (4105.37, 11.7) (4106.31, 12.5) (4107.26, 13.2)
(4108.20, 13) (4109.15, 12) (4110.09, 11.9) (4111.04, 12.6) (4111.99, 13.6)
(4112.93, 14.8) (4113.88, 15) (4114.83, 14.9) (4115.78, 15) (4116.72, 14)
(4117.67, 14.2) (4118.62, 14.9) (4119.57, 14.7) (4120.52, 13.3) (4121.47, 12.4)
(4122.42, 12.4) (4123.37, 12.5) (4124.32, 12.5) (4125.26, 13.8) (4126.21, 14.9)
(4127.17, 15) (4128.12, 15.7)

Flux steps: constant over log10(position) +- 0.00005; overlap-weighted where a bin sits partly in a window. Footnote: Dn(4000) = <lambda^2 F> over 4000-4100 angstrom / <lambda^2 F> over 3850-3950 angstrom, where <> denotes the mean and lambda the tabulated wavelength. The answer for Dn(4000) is 1.65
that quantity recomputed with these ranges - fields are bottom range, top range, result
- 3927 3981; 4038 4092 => 1.80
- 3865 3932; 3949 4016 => 1.22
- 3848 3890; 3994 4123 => 1.70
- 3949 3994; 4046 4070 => 1.45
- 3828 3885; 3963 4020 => 1.45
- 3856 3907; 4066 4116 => 1.64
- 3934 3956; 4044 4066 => 1.52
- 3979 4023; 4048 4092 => 1.08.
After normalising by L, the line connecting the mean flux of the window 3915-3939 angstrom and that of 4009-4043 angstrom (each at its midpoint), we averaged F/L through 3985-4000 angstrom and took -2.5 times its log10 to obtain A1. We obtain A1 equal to -0.08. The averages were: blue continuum 7.58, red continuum 14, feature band 12.8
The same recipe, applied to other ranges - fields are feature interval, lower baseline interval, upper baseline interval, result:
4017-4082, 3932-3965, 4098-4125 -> -0.21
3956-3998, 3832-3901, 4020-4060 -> 0.22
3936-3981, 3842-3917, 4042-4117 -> 0.25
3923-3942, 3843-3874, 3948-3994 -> 0.38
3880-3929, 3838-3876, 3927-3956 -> -0.13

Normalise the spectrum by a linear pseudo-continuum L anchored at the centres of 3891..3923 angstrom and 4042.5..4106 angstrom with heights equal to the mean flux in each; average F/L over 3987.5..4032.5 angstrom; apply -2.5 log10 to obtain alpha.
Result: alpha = -0.12 mag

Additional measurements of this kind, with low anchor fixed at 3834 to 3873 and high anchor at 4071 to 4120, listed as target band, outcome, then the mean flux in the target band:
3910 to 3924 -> -0.094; 10.8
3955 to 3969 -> 0.308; 8.09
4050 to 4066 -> -0.066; 13.4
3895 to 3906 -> -0.088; 10.4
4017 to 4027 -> -0.183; 14.1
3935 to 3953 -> 0.135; 9.22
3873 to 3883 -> 0.096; 8.36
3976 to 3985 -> 0.008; 11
